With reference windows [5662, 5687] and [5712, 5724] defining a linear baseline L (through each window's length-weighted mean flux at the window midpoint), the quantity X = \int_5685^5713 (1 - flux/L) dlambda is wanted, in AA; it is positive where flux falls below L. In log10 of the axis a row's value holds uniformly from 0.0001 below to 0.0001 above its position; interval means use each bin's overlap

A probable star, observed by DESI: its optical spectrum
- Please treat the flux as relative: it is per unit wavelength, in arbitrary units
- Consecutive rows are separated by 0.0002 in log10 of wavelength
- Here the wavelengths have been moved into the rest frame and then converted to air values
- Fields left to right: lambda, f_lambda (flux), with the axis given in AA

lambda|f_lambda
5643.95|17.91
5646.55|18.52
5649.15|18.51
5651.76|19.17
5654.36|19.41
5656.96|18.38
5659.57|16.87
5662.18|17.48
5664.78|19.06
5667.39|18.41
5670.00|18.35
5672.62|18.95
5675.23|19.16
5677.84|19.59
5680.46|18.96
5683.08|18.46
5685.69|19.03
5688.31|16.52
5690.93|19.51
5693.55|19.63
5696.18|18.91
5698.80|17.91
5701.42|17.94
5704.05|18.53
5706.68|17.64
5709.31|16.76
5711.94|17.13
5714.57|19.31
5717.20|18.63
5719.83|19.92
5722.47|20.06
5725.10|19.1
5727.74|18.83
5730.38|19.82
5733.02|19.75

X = 1.4 AA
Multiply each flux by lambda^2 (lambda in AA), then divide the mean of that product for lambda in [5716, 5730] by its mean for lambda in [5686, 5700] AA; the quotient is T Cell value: 1.05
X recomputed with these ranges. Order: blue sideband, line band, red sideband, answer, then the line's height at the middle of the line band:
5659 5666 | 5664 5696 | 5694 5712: -1.6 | 17.9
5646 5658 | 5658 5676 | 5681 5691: 0.3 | 18.6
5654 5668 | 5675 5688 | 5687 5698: -0.3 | 18.5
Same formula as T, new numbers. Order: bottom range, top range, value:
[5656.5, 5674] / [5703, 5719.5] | 1.01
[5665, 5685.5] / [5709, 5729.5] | 1.01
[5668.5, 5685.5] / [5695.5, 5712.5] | 0.95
